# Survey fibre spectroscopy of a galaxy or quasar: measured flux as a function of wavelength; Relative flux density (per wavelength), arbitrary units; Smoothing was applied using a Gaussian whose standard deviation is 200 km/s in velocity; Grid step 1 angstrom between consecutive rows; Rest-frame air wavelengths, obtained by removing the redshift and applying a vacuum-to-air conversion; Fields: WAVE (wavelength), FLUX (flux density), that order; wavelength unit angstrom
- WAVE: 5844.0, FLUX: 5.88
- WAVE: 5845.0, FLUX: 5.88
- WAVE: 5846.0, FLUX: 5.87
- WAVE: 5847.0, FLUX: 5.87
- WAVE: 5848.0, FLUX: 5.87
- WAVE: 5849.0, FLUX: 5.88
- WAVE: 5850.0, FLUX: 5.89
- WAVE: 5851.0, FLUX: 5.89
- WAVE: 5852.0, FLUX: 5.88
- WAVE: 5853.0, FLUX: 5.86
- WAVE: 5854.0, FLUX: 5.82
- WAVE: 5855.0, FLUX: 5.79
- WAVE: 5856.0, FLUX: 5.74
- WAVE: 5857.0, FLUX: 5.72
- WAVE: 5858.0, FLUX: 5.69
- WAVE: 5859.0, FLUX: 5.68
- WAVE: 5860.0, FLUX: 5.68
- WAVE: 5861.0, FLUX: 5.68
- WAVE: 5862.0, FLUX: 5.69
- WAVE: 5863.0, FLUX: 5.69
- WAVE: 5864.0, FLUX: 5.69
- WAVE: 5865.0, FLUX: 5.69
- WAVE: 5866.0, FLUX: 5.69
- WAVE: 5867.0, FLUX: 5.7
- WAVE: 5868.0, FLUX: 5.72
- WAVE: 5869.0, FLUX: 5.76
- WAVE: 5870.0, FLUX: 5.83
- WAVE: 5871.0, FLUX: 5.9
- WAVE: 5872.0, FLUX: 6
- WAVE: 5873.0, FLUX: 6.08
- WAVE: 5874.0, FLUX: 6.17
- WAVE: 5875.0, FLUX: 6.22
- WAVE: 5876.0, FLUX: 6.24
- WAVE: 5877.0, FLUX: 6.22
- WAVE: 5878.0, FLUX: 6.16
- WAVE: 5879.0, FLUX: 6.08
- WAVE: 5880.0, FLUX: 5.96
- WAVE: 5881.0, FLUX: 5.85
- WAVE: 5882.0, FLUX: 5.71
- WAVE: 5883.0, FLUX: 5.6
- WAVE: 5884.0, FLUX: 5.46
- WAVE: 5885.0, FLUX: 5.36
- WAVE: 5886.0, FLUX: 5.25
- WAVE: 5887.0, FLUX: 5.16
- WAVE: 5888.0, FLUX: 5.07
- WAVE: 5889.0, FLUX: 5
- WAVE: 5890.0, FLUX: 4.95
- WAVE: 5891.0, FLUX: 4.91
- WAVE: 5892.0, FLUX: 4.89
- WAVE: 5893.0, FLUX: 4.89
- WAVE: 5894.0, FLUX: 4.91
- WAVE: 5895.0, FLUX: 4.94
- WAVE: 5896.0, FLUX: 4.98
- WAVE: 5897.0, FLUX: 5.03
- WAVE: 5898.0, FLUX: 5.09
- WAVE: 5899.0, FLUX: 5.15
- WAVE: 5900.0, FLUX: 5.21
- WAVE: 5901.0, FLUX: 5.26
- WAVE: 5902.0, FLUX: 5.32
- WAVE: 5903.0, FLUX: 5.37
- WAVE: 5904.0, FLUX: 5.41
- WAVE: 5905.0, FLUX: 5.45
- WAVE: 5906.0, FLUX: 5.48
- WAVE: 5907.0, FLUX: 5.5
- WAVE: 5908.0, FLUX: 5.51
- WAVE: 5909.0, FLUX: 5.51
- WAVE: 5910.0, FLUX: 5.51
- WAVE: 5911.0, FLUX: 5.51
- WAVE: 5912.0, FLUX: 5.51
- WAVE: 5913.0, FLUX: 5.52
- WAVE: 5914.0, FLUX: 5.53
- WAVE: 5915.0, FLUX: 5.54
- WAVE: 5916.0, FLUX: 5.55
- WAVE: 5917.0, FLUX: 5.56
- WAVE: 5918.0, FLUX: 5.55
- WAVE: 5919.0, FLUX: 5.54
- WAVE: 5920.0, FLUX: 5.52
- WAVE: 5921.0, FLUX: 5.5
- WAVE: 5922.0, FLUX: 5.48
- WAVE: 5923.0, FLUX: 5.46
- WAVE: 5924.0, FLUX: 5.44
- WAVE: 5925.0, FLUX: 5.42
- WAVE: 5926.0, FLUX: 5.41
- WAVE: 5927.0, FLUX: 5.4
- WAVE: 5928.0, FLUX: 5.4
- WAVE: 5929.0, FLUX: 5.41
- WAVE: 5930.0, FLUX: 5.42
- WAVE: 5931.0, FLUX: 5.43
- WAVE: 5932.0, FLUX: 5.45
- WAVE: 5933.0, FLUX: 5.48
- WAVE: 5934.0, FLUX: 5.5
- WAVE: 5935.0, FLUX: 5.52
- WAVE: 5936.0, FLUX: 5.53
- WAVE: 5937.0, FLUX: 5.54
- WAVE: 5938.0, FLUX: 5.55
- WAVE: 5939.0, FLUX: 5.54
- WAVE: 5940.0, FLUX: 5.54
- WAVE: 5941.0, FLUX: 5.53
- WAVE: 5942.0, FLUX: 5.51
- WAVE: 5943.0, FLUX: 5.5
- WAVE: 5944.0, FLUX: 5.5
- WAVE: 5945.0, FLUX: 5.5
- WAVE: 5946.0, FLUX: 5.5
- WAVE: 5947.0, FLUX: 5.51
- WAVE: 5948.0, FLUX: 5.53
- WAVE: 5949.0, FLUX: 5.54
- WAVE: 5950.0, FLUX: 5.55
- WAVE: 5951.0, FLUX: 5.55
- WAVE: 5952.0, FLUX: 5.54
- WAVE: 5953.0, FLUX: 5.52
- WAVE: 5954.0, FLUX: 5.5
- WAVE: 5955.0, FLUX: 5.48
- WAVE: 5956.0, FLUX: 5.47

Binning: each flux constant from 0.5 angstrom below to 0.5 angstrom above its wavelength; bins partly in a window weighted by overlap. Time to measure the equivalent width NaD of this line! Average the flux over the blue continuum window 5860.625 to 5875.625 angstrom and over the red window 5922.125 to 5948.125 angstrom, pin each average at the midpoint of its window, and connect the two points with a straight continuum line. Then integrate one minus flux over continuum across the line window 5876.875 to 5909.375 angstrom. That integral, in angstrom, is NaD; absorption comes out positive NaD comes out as 2.1 angstrom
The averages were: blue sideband 5.84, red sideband 5.48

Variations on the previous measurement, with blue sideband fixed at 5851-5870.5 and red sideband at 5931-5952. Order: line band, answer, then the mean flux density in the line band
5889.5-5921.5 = 1.7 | 5.32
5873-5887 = -0.4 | 5.85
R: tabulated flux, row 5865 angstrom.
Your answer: 5.69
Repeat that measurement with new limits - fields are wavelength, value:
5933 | 5.48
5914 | 5.53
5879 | 6.08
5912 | 5.51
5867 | 5.7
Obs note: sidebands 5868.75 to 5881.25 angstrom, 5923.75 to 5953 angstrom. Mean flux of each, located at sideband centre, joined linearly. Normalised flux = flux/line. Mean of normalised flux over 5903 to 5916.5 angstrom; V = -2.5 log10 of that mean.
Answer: 0.05 mag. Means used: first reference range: 6.05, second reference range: 5.49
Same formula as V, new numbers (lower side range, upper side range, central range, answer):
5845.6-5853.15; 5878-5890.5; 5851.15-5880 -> -0.032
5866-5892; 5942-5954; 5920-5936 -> 0.022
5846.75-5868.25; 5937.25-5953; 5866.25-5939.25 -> 0.029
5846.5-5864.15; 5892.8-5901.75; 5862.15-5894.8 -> -0.044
